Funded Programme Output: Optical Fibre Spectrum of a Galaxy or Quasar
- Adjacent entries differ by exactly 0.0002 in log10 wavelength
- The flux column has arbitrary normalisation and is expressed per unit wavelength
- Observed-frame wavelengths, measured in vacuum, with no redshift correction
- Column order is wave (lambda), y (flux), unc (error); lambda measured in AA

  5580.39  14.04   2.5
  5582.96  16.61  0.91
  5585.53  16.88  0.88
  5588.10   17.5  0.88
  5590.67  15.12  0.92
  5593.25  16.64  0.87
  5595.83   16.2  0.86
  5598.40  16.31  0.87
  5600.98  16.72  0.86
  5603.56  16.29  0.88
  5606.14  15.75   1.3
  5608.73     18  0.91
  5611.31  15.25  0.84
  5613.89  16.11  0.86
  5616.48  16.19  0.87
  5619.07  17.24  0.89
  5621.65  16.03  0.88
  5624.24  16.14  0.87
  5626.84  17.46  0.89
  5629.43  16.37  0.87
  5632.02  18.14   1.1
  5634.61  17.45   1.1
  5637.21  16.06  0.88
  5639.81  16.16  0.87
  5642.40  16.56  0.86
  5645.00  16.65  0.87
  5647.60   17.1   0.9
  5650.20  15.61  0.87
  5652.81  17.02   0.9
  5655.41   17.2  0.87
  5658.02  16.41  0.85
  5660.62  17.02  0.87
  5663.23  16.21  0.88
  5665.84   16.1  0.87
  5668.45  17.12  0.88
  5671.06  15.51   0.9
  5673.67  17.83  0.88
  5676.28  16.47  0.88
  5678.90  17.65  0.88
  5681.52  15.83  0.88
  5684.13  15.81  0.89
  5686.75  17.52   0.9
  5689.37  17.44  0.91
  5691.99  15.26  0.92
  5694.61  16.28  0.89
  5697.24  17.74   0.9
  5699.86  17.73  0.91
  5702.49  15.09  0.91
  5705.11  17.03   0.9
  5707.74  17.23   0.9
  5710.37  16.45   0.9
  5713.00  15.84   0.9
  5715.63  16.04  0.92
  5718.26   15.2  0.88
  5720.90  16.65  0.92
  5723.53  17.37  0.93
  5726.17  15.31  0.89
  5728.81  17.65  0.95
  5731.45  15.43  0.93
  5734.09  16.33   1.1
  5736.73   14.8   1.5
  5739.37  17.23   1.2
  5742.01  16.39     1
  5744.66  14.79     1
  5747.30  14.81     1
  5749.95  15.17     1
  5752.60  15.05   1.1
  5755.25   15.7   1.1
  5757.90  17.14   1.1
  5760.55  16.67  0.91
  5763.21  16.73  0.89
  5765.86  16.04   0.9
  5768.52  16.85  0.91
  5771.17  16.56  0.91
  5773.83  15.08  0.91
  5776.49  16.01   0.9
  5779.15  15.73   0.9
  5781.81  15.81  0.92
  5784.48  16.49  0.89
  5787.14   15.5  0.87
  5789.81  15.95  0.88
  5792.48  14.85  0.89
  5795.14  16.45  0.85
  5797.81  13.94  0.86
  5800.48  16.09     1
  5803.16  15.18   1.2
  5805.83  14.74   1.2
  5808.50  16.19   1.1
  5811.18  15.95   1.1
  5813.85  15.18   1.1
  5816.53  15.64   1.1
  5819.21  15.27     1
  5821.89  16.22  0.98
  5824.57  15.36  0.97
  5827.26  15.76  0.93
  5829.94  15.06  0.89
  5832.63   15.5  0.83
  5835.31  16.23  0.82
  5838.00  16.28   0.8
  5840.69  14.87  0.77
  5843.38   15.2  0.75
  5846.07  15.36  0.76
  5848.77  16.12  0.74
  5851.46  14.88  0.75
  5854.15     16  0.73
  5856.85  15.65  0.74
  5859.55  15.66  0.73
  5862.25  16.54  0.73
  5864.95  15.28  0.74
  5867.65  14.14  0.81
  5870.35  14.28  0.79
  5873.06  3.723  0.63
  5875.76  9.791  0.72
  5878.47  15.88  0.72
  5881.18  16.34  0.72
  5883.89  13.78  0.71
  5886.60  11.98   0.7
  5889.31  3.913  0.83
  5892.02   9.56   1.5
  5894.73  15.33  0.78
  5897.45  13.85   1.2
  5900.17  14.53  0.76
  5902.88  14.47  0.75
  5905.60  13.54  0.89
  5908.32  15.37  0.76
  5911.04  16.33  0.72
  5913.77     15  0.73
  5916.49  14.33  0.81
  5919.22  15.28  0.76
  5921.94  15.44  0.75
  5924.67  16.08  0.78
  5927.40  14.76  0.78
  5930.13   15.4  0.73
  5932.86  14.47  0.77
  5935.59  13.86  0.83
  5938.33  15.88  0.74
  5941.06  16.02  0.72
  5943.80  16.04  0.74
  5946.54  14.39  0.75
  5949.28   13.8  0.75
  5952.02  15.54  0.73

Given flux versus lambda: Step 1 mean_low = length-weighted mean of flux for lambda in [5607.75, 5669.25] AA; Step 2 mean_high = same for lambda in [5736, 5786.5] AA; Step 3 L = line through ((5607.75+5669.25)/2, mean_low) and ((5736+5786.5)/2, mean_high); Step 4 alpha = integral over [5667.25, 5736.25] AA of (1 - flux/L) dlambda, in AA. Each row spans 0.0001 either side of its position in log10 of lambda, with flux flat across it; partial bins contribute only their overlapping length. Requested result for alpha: -0.9 AA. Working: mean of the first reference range 16.6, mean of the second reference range 16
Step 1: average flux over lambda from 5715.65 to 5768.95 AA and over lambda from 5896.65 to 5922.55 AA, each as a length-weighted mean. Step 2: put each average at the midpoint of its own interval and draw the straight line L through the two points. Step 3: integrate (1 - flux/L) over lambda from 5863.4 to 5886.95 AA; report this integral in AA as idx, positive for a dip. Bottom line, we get 3.4 AA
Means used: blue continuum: 16.1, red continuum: 14.8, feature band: 12.9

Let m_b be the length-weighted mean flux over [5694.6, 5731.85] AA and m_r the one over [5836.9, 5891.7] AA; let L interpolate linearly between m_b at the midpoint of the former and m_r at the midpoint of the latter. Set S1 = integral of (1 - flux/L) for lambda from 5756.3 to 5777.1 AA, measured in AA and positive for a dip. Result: -1.2 AA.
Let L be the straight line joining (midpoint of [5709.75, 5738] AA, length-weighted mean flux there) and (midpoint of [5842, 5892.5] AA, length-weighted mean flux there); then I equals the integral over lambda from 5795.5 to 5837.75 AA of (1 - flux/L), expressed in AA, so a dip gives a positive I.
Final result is -3.4 AA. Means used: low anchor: 16.1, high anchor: 13.4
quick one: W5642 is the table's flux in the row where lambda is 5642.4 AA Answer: 16.56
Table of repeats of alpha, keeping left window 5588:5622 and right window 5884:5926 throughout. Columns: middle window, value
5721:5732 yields -0.9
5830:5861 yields -3.0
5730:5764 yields -1.7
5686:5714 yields -2.1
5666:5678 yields -0.7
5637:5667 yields -1.1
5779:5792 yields -1.0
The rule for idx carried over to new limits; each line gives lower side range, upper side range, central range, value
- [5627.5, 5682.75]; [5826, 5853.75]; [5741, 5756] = 0.8 AA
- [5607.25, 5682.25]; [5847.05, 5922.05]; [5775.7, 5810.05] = -1.6 AA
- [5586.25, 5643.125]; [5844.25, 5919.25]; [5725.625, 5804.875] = -4.6 AA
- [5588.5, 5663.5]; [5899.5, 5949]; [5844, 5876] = 2.6 AA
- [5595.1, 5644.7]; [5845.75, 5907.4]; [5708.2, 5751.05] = -2.1 AA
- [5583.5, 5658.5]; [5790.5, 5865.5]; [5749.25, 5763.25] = -0.1 AA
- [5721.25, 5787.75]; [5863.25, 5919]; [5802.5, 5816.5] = -0.6 AA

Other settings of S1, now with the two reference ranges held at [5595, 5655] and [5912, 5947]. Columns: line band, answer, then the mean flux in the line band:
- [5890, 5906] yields 2.3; 13.2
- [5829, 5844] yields 0.1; 15.6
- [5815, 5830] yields 0.1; 15.6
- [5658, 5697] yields -0.6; 16.6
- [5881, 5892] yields 3.3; 10.8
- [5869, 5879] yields 3.2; 10.5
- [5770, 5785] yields 0.0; 15.9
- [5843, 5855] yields 0.0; 15.5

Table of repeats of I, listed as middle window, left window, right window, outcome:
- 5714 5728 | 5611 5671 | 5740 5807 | -0.06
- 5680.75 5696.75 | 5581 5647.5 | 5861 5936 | -0.66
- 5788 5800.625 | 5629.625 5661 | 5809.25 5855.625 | 0.34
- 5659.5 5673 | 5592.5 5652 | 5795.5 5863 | -0.10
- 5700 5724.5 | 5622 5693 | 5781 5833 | -0.18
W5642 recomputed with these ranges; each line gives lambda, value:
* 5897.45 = 13.85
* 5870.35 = 14.28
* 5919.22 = 15.28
